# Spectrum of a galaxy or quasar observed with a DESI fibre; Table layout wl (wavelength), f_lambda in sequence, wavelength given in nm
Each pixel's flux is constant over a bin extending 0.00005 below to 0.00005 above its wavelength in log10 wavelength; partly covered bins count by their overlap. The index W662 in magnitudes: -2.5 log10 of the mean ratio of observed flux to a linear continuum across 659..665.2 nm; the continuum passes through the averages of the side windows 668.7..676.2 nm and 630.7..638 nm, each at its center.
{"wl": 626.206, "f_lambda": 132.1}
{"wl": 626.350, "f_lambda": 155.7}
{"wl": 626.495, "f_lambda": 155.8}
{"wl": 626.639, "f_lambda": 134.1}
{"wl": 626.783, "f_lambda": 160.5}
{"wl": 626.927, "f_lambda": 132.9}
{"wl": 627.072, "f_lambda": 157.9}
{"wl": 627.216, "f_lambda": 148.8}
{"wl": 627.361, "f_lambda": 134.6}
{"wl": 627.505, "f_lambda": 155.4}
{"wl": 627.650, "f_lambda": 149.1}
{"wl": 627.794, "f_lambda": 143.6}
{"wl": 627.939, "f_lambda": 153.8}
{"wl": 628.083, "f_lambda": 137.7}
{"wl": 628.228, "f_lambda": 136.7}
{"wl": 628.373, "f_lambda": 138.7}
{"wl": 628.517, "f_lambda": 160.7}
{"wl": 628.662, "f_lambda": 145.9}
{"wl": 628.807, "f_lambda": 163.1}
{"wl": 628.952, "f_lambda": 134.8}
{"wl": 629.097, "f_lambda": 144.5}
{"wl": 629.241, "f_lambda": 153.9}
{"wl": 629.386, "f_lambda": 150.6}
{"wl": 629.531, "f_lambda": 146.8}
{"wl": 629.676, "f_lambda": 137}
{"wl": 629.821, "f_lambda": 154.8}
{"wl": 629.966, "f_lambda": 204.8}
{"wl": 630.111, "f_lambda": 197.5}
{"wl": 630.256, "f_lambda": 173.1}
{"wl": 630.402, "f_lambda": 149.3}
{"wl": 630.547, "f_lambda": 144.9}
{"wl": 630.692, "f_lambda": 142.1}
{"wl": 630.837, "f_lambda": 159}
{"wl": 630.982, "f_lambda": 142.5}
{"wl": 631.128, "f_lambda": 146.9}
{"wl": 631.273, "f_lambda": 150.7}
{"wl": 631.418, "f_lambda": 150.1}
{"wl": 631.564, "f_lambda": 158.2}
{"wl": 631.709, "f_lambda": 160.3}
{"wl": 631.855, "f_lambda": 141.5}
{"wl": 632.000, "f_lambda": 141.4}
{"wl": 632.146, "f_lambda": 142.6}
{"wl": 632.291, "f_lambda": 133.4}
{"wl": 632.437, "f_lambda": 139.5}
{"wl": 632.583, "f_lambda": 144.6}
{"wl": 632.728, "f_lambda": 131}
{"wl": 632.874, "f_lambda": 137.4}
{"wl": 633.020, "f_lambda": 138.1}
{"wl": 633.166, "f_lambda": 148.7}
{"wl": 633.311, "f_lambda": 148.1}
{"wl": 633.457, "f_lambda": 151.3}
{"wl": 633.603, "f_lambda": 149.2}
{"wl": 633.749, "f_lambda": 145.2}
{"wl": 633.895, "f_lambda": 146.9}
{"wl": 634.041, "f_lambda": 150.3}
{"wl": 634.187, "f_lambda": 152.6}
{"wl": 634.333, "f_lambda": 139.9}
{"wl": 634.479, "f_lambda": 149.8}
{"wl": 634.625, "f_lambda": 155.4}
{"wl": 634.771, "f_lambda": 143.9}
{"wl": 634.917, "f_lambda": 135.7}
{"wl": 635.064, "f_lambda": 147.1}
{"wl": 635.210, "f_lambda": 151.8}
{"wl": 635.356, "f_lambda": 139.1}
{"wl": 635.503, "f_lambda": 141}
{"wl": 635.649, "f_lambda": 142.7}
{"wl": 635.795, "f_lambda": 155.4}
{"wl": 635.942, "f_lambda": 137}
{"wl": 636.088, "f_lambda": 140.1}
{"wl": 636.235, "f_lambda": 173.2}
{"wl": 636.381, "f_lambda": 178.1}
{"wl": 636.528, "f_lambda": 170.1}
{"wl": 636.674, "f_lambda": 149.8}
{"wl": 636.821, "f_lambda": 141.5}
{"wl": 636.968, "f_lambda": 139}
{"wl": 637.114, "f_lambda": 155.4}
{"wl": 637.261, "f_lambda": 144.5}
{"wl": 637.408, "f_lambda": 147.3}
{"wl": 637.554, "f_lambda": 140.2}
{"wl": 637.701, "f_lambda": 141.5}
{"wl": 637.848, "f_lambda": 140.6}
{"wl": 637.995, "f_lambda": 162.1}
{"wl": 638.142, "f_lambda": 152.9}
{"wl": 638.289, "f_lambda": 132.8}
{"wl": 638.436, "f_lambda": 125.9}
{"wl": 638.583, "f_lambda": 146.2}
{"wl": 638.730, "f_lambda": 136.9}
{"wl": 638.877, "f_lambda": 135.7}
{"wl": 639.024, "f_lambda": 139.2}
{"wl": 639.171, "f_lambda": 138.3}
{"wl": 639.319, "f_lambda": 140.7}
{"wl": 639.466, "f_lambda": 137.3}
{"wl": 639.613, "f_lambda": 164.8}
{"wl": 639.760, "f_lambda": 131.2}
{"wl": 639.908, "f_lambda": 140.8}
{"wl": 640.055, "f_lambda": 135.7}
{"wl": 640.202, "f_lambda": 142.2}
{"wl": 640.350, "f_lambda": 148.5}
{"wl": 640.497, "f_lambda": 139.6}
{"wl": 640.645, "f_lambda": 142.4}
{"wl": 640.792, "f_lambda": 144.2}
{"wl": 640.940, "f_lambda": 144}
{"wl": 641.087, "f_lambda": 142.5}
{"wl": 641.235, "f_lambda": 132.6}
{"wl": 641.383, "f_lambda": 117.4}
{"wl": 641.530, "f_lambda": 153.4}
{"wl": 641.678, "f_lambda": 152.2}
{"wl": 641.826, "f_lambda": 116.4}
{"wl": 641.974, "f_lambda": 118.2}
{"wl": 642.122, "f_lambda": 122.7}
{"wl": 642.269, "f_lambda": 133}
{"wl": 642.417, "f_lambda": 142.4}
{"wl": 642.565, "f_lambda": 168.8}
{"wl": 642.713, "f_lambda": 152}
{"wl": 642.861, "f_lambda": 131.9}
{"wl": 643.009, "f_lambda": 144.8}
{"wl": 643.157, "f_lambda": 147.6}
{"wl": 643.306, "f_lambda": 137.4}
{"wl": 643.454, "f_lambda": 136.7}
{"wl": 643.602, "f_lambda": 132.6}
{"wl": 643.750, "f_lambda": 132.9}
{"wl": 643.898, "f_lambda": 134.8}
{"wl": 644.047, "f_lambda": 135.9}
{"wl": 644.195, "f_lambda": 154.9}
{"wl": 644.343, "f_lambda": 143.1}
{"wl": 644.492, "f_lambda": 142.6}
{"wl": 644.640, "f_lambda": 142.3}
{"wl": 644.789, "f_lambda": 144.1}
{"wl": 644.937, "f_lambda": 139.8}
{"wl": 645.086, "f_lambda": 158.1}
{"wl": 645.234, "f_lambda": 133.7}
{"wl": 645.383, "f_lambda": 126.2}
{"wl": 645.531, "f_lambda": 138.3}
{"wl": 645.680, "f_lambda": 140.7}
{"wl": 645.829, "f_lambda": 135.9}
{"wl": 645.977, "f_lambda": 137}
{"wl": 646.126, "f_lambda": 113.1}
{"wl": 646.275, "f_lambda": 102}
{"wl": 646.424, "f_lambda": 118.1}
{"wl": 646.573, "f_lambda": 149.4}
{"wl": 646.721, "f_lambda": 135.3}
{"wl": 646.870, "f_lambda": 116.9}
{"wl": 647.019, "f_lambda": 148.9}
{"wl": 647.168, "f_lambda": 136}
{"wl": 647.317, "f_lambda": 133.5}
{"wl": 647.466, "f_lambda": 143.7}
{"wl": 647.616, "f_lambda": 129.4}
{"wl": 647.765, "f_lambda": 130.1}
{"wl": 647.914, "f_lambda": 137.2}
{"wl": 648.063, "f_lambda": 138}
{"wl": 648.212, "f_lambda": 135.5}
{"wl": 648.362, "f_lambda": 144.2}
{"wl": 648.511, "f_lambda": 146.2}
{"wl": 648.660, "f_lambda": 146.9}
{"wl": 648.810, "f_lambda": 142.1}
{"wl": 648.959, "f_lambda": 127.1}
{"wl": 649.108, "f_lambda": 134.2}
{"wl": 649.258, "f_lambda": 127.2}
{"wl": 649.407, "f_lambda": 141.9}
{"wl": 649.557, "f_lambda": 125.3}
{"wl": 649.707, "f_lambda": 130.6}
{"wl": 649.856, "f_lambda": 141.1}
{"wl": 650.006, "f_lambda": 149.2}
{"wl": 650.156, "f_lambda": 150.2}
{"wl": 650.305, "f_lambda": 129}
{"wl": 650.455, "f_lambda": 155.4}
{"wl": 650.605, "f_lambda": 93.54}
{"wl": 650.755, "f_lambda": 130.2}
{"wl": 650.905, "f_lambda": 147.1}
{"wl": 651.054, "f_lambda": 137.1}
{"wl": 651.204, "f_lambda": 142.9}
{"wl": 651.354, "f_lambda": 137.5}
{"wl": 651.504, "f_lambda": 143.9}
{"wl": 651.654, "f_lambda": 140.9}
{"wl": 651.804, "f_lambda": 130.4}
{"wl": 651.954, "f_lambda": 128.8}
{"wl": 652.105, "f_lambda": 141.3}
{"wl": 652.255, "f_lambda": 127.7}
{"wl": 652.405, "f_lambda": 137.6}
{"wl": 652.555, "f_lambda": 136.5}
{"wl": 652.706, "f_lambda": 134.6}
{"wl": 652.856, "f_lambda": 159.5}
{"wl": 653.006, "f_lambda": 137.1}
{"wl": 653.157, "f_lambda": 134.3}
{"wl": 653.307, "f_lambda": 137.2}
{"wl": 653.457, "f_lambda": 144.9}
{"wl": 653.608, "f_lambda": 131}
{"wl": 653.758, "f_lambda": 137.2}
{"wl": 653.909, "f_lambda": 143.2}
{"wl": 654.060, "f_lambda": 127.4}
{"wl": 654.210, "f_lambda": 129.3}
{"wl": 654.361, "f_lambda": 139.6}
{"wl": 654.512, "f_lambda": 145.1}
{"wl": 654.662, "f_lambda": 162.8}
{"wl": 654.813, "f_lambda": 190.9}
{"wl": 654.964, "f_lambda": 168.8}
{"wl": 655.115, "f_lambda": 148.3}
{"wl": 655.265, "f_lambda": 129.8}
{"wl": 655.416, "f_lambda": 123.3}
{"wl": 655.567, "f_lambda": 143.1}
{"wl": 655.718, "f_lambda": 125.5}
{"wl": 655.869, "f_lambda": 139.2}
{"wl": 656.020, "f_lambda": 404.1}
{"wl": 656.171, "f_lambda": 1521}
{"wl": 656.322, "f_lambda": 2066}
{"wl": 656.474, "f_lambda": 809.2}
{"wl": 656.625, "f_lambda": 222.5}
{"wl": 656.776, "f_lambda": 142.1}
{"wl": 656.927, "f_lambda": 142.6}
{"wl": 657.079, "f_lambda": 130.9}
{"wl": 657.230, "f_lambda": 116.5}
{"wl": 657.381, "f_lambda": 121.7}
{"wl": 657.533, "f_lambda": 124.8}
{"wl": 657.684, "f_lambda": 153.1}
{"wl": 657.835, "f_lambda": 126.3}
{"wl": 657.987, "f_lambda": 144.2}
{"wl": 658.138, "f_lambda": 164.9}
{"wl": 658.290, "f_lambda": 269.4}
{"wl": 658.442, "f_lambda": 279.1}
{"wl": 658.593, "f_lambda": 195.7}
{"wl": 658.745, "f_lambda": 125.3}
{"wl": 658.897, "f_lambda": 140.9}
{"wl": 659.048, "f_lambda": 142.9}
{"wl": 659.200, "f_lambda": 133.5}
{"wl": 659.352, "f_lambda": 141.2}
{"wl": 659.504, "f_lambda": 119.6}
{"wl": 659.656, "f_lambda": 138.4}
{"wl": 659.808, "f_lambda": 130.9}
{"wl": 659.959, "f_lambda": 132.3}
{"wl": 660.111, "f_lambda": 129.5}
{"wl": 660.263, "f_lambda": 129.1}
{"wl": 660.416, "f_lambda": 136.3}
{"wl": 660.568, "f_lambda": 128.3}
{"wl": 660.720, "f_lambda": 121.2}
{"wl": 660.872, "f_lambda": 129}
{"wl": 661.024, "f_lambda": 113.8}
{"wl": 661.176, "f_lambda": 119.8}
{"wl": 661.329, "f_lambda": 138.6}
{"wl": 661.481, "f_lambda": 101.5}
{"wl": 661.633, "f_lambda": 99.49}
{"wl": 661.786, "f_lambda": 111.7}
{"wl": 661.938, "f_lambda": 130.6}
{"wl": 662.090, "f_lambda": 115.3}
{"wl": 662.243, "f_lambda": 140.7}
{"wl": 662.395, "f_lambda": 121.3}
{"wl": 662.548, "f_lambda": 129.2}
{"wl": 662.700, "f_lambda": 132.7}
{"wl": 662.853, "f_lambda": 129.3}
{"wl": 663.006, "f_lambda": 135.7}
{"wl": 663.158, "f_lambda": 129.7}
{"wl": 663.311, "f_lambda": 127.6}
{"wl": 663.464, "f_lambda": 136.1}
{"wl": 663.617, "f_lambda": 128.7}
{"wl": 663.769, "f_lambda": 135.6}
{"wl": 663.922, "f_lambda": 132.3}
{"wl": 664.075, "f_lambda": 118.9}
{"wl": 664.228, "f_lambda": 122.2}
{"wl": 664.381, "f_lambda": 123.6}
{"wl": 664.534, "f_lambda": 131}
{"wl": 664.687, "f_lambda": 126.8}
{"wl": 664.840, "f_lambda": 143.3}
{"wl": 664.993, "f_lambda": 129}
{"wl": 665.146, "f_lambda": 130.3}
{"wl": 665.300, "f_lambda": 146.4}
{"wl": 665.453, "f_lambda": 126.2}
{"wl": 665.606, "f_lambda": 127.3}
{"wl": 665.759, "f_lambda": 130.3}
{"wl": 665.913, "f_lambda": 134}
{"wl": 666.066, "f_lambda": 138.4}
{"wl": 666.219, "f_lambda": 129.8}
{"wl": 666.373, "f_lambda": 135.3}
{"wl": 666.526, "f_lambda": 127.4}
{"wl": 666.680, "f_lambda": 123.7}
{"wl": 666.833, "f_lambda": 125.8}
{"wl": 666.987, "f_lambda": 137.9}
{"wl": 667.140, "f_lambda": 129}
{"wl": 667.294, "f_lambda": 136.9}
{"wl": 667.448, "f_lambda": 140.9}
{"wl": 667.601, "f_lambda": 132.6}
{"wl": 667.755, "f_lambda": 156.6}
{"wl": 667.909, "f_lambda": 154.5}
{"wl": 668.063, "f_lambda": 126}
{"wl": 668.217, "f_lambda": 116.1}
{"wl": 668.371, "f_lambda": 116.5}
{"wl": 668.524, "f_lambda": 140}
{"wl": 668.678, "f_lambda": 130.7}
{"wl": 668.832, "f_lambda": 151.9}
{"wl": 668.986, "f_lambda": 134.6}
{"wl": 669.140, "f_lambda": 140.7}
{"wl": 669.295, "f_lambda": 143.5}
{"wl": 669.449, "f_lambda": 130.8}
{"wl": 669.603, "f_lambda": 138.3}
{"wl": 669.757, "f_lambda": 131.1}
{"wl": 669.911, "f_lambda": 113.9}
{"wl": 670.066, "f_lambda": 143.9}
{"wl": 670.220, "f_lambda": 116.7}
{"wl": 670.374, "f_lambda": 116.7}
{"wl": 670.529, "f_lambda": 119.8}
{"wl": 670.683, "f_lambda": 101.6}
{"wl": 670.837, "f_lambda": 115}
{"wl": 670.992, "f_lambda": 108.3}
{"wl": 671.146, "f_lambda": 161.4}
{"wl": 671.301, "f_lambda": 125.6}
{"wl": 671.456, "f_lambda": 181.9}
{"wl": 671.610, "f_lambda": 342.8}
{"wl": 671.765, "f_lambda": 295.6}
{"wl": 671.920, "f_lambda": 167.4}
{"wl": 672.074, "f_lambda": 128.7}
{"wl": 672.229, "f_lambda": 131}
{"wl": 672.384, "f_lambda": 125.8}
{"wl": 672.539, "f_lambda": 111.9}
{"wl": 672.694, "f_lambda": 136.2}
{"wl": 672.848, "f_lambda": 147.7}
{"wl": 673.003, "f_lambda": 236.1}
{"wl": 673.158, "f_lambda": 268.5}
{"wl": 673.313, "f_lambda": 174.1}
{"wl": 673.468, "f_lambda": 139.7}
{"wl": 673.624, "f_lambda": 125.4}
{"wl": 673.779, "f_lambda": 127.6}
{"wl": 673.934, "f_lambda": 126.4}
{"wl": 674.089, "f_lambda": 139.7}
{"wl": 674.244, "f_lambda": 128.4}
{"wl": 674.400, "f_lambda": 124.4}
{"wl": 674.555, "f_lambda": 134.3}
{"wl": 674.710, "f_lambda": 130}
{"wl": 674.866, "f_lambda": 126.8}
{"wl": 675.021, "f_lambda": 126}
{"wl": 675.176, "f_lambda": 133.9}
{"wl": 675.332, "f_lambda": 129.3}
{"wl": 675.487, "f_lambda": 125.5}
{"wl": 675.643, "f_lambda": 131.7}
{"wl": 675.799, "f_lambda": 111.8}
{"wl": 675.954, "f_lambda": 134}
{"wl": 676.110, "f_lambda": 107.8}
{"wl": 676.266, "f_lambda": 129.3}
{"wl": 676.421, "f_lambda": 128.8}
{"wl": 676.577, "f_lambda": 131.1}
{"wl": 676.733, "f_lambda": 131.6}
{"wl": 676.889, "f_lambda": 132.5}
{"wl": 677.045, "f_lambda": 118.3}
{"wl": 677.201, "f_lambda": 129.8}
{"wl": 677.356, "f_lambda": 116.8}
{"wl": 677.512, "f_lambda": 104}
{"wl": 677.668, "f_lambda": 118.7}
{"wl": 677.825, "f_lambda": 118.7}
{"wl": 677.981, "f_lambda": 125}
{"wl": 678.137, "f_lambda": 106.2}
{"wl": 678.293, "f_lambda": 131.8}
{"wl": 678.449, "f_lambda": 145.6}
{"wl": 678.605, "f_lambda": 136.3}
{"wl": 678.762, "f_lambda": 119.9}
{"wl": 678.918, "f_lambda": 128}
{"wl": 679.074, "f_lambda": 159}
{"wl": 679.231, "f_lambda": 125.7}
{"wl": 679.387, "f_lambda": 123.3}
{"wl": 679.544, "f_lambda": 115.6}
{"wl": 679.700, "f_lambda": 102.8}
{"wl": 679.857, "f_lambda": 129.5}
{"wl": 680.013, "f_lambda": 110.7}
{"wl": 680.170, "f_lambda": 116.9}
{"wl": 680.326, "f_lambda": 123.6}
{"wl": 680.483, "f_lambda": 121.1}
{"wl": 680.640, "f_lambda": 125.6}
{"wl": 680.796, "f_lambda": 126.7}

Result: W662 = 0.14 mag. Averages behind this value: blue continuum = 147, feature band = 128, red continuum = 145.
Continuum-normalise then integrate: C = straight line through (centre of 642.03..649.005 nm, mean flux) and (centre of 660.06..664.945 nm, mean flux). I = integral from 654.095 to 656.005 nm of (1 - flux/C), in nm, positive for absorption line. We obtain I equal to -0.32 nm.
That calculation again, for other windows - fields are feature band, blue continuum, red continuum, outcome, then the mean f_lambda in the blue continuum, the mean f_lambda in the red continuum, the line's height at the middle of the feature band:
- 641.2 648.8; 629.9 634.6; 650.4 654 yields 0.253 nm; 150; 137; 142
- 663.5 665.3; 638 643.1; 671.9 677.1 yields 0.110 nm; 140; 138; 139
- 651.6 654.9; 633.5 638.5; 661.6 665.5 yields -0.127 nm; 148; 129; 136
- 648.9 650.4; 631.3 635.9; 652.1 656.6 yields 0.694 nm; 146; 284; 253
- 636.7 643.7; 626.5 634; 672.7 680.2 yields 0.227 nm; 149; 133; 145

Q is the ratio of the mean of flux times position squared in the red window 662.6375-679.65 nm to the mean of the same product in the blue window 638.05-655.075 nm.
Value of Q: 1.06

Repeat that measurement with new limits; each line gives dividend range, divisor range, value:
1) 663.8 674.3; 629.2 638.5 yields 1.06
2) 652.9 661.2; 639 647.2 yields 1.68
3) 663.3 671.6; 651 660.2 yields 0.64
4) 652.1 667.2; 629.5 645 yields 1.33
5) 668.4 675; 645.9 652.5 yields 1.17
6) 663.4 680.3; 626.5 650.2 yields 1.05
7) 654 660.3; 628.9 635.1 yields 1.81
